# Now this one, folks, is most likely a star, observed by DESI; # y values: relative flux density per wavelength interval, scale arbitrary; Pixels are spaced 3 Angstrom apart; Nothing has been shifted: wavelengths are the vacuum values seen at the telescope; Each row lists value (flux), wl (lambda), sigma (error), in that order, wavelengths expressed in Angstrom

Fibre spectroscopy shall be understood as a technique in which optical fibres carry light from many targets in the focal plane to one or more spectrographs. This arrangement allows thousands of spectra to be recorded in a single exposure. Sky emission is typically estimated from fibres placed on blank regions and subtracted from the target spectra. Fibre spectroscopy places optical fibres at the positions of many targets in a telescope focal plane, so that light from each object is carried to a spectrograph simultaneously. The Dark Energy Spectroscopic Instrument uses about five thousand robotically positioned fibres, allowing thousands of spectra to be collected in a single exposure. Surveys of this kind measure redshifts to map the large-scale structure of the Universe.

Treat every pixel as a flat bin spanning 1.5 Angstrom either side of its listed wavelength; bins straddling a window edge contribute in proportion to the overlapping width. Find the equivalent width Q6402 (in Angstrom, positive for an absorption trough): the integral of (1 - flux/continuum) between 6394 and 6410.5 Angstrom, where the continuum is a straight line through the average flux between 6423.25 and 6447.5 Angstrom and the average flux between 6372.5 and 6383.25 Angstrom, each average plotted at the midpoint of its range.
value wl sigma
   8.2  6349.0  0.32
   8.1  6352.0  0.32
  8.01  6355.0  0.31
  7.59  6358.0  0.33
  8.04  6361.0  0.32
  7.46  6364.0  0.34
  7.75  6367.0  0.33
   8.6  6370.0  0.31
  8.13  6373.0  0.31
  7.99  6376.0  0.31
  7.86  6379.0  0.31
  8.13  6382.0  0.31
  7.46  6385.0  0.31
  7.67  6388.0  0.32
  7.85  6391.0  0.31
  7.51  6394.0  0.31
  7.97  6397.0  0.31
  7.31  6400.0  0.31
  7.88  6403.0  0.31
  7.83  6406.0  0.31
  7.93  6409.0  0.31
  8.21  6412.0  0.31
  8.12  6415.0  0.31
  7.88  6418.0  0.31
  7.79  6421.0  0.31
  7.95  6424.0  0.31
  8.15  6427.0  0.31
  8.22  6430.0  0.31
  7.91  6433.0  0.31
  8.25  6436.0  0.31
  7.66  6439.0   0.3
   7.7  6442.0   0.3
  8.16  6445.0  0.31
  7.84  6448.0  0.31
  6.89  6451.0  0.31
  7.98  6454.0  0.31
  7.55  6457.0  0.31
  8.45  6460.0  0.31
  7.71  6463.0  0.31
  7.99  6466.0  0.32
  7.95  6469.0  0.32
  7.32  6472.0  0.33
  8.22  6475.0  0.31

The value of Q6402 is 0.5 Angstrom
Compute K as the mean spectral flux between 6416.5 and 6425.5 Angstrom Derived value 7.87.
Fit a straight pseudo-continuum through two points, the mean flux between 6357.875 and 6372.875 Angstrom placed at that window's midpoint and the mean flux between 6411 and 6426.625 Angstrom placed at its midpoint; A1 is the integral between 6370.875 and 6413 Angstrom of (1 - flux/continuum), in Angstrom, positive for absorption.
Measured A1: 0.6 Angstrom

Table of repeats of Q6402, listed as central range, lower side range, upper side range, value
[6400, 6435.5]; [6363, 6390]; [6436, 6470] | -0.48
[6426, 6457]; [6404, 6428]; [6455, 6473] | 0.21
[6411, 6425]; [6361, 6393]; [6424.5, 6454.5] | -0.18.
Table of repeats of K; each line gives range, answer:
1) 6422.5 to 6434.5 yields 8.06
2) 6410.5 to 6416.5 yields 8.17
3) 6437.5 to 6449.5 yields 7.84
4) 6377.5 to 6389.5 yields 7.78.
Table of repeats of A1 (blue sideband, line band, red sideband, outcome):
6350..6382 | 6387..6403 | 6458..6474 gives 0.5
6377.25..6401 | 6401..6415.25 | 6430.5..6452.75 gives -0.4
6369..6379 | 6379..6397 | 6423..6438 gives 0.9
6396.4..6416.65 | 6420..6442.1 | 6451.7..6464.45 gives -0.3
